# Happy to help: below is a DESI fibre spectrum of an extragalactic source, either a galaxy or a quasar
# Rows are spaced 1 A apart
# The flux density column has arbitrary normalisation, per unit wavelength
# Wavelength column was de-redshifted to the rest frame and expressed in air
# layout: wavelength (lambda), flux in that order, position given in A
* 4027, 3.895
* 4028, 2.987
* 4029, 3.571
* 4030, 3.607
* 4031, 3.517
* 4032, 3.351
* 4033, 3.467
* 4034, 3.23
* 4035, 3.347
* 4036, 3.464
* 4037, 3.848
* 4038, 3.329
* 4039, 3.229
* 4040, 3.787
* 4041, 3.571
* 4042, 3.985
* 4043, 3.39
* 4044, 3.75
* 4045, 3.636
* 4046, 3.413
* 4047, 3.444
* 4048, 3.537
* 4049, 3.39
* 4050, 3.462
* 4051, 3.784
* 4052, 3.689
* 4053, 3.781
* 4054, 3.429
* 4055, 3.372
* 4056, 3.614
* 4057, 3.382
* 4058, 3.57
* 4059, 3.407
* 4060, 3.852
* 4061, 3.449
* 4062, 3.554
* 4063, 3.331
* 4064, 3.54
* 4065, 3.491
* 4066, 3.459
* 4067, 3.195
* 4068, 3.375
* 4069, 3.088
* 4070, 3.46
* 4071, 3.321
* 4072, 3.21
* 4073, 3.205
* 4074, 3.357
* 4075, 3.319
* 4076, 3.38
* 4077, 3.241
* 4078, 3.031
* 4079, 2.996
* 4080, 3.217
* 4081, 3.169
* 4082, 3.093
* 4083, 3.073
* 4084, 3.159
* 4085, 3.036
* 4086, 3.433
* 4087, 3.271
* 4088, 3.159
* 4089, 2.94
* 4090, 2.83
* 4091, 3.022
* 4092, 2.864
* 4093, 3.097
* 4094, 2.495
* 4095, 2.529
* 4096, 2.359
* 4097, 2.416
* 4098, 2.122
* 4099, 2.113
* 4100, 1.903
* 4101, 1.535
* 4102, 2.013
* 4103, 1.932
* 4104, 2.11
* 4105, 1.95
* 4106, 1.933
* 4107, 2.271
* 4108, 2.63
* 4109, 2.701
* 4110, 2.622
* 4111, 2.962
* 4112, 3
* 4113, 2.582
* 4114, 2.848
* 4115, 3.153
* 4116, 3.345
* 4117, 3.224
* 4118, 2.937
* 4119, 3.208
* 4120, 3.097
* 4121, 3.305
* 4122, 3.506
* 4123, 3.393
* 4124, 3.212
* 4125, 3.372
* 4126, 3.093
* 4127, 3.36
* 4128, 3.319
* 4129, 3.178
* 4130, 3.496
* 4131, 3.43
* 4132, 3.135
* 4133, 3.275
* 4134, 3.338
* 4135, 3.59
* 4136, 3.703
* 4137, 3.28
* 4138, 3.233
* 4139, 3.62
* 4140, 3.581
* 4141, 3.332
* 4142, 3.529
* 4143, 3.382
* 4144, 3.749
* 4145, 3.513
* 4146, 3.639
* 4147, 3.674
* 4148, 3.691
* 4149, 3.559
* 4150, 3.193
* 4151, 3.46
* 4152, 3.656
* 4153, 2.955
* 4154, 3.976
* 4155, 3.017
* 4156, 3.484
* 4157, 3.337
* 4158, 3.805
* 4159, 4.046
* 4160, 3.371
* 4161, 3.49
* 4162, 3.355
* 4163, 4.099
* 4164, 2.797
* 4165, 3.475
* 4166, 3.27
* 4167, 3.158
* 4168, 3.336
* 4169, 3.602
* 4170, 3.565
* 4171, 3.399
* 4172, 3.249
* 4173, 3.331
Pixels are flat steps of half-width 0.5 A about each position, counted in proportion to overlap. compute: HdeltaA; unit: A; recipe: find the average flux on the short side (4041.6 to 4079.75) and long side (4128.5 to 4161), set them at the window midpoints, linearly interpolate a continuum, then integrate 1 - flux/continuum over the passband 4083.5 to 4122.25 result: 8.47 A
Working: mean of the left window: 3.44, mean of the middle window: 2.7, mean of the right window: 3.48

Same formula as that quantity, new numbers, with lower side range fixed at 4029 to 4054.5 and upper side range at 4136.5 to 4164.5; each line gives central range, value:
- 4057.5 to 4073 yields 0.51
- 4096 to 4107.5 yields 4.82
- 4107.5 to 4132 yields 2.67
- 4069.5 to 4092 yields 2.24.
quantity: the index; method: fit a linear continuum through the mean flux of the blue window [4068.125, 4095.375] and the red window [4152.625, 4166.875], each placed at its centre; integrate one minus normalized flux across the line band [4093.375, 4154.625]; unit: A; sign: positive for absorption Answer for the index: 5.3 A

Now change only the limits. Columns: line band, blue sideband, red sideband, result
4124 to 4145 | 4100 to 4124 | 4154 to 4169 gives -2.4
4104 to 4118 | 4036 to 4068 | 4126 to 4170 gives 3.2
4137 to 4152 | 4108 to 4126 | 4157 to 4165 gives -0.6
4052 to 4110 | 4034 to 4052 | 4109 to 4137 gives 7.0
